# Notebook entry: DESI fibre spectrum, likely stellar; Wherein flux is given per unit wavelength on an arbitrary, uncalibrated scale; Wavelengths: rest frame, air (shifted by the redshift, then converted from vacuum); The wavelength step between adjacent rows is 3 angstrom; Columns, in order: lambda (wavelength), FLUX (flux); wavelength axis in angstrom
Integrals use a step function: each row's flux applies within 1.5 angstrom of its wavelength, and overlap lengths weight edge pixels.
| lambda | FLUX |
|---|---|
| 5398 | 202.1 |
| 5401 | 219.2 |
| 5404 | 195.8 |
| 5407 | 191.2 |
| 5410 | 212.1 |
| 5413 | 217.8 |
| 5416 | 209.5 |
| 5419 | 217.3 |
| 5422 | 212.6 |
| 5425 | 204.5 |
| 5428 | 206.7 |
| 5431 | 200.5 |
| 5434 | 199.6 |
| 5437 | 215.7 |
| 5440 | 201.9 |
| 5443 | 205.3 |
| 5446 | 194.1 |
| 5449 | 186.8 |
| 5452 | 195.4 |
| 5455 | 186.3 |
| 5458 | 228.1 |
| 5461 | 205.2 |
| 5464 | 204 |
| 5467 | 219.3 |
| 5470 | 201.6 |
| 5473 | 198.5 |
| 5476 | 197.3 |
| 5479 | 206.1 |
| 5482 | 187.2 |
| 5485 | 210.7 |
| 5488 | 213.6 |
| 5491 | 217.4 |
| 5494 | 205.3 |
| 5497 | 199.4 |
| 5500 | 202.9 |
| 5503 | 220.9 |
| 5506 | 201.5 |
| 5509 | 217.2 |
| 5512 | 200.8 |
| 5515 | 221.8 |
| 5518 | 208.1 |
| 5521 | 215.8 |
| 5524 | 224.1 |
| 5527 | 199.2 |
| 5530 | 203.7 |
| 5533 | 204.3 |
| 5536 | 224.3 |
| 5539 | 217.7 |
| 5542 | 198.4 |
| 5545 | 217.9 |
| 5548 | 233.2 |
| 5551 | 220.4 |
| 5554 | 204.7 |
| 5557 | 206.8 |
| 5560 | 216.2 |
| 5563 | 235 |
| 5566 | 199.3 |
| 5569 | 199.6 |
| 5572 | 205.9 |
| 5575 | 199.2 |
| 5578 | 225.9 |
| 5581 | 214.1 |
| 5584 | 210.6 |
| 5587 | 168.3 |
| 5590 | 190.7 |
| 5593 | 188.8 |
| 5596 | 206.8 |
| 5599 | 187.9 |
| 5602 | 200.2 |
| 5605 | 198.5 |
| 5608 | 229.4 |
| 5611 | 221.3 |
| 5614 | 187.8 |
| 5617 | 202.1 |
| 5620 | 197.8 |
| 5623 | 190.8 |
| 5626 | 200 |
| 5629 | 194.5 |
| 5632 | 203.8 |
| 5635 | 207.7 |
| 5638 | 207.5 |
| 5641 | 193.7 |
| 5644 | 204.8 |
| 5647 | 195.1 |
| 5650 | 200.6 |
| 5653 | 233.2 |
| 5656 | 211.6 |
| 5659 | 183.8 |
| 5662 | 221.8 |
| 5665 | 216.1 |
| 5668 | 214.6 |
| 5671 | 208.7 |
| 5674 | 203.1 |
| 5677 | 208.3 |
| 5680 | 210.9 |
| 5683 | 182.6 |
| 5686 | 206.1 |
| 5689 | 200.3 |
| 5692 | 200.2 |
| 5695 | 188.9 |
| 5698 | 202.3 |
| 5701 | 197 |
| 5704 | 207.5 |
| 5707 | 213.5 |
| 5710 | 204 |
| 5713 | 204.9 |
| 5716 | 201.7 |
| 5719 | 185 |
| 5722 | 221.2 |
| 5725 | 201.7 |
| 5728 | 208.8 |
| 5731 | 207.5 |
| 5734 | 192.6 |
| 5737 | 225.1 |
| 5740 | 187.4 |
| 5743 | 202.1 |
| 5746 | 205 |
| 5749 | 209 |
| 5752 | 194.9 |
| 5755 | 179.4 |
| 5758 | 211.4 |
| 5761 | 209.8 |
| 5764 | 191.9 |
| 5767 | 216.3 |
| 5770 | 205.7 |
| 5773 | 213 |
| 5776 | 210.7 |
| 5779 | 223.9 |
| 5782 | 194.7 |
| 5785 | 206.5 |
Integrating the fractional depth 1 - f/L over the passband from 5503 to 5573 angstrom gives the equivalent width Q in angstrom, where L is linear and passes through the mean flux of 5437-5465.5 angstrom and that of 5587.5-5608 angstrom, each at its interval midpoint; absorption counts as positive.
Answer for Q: -4.8 angstrom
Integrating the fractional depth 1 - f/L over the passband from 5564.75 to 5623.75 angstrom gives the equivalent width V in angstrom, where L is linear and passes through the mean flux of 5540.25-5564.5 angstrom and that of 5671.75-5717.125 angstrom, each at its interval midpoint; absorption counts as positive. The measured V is 3.0 angstrom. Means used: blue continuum 217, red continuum 202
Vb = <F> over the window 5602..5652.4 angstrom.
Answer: 203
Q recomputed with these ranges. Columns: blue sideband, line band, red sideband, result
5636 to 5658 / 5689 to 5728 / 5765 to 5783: 1.09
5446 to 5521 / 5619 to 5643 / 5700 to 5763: 0.54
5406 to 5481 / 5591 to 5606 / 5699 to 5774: 0.59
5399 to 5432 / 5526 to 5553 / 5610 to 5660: -1.15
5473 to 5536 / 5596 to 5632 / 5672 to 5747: 0.68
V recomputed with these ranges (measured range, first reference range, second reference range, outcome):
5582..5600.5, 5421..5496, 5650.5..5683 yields 1.3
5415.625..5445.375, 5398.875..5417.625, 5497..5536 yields 0.2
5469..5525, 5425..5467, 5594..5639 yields -1.4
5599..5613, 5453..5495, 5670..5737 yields -0.3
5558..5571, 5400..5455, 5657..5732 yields -0.5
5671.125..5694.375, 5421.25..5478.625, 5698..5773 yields 0.2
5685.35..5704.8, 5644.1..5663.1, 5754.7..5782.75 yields 0.7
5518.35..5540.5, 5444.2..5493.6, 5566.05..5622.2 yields -1.1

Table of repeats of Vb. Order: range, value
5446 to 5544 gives 207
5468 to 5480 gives 201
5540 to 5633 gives 205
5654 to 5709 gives 205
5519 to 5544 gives 211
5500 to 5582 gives 212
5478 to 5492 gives 207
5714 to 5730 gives 204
